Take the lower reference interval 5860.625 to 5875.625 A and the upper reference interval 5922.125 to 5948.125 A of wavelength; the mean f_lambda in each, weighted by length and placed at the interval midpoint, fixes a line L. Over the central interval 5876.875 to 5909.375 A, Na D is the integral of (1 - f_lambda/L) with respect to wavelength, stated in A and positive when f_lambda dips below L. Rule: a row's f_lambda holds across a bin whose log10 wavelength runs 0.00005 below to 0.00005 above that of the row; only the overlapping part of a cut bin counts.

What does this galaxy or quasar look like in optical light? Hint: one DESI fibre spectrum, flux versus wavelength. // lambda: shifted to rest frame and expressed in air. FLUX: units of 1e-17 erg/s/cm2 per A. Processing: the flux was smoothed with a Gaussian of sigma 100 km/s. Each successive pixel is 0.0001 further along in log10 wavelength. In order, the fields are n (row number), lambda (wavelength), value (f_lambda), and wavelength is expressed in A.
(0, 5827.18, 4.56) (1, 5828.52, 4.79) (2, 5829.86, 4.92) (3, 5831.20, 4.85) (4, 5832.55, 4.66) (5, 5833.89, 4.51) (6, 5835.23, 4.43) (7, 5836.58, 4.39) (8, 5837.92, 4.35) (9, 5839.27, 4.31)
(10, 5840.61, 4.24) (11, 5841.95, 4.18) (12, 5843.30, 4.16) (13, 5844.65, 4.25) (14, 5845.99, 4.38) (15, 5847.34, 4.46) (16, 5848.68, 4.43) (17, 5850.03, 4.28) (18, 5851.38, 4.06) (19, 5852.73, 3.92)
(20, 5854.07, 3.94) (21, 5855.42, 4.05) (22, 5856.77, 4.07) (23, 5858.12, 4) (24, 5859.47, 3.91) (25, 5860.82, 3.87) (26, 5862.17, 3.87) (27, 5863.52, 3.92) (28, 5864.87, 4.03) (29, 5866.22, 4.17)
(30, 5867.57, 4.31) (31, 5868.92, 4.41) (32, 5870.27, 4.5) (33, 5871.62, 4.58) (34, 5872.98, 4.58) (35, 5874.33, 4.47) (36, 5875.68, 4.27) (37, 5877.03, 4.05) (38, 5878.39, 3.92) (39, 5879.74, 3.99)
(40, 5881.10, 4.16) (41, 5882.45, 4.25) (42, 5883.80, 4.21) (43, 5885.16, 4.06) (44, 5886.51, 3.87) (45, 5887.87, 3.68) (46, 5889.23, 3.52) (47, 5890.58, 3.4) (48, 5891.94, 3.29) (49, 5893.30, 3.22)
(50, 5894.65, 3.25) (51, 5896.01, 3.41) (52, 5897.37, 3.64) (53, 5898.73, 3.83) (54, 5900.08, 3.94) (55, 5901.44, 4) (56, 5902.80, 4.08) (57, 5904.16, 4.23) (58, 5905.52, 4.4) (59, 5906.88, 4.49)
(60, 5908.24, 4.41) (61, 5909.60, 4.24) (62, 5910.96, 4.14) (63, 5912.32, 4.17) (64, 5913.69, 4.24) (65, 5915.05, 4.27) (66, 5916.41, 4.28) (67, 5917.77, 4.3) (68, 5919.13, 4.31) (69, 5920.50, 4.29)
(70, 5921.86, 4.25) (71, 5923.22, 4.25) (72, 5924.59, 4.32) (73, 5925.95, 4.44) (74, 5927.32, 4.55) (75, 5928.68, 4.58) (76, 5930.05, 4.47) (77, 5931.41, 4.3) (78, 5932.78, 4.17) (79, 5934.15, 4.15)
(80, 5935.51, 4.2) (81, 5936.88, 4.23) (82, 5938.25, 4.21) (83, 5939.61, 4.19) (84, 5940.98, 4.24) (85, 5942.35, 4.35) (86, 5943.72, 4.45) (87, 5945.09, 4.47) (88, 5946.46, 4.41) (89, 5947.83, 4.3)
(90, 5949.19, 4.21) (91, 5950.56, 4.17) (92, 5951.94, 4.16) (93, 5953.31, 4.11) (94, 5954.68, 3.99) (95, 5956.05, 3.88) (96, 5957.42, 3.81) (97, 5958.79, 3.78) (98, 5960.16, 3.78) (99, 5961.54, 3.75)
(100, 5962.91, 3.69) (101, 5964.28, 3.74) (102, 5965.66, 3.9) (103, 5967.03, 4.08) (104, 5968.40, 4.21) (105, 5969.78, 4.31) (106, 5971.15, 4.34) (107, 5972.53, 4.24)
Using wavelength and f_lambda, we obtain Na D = 3.0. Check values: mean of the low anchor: 4.26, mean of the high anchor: 4.33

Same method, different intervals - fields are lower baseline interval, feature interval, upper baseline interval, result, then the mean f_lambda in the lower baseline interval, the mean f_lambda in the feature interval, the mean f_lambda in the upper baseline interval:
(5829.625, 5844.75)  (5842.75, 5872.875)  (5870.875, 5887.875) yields 1.0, 4.43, 4.17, 4.18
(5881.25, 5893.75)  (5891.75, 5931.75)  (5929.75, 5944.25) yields -1.2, 3.75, 4.13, 4.26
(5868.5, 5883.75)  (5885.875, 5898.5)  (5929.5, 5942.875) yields 2.3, 4.28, 3.48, 4.25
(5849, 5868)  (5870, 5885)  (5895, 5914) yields -0.8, 4.03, 4.26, 4.07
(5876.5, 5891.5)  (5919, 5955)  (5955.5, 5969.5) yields -3.8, 3.91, 4.29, 3.87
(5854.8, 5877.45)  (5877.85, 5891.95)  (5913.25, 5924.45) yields 1.1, 4.18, 3.88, 4.28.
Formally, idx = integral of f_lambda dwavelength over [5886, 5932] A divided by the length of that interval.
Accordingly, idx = 4.06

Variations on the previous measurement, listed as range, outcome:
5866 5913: 4.03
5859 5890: 4.11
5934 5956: 4.23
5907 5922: 4.27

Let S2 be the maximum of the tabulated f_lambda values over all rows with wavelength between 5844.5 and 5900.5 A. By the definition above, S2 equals 4.58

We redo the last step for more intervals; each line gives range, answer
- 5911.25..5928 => 4.55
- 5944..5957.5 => 4.47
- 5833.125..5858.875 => 4.51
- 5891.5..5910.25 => 4.49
